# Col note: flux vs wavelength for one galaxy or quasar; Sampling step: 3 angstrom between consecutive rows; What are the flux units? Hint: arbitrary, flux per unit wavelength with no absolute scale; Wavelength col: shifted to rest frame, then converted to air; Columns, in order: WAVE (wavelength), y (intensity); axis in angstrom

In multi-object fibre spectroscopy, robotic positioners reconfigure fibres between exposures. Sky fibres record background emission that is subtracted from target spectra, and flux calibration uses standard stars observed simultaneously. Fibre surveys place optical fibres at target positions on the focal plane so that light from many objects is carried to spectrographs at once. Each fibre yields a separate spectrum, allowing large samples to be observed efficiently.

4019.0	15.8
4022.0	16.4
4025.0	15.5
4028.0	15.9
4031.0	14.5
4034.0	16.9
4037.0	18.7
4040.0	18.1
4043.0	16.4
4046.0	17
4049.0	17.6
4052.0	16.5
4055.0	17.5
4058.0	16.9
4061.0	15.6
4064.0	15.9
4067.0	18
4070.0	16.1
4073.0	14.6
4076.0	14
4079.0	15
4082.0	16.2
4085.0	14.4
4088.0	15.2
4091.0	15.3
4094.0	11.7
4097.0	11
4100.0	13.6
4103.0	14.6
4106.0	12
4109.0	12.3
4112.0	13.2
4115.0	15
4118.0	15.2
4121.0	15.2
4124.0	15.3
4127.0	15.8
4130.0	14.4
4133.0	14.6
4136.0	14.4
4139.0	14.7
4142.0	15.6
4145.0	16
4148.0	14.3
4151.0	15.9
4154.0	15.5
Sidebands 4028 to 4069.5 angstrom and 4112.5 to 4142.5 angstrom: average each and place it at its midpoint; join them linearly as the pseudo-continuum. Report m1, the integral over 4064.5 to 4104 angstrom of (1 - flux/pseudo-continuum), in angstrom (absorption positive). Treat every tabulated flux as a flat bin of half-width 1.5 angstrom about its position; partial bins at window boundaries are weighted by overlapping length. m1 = 3.39 angstrom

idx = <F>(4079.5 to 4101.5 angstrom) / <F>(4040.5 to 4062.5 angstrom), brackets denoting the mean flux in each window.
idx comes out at 0.8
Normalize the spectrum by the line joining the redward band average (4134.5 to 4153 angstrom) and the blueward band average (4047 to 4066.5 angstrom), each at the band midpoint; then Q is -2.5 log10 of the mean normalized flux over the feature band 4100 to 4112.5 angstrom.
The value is 0.21 mag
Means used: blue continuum 16.7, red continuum 15.2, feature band 13.1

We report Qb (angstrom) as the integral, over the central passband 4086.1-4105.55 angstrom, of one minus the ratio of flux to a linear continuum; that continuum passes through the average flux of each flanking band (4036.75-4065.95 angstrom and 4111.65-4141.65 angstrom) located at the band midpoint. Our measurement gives 2.76 angstrom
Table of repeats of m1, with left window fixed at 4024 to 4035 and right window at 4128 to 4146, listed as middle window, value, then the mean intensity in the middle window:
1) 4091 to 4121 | 3.5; 13.4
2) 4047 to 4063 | -1.4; 16.8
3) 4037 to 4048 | -1.3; 17.4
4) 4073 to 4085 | 0.3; 14.9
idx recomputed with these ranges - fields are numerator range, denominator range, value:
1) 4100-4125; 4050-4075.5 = 0.86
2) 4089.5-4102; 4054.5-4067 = 0.78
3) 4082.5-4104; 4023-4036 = 0.87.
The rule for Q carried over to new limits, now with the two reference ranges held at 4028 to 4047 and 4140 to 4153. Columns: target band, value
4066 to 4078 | 0.06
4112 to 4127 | 0.05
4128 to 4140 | 0.07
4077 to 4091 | 0.07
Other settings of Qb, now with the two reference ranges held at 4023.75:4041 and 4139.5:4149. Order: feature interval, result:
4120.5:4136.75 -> 0.5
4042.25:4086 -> 0.2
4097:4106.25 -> 1.5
